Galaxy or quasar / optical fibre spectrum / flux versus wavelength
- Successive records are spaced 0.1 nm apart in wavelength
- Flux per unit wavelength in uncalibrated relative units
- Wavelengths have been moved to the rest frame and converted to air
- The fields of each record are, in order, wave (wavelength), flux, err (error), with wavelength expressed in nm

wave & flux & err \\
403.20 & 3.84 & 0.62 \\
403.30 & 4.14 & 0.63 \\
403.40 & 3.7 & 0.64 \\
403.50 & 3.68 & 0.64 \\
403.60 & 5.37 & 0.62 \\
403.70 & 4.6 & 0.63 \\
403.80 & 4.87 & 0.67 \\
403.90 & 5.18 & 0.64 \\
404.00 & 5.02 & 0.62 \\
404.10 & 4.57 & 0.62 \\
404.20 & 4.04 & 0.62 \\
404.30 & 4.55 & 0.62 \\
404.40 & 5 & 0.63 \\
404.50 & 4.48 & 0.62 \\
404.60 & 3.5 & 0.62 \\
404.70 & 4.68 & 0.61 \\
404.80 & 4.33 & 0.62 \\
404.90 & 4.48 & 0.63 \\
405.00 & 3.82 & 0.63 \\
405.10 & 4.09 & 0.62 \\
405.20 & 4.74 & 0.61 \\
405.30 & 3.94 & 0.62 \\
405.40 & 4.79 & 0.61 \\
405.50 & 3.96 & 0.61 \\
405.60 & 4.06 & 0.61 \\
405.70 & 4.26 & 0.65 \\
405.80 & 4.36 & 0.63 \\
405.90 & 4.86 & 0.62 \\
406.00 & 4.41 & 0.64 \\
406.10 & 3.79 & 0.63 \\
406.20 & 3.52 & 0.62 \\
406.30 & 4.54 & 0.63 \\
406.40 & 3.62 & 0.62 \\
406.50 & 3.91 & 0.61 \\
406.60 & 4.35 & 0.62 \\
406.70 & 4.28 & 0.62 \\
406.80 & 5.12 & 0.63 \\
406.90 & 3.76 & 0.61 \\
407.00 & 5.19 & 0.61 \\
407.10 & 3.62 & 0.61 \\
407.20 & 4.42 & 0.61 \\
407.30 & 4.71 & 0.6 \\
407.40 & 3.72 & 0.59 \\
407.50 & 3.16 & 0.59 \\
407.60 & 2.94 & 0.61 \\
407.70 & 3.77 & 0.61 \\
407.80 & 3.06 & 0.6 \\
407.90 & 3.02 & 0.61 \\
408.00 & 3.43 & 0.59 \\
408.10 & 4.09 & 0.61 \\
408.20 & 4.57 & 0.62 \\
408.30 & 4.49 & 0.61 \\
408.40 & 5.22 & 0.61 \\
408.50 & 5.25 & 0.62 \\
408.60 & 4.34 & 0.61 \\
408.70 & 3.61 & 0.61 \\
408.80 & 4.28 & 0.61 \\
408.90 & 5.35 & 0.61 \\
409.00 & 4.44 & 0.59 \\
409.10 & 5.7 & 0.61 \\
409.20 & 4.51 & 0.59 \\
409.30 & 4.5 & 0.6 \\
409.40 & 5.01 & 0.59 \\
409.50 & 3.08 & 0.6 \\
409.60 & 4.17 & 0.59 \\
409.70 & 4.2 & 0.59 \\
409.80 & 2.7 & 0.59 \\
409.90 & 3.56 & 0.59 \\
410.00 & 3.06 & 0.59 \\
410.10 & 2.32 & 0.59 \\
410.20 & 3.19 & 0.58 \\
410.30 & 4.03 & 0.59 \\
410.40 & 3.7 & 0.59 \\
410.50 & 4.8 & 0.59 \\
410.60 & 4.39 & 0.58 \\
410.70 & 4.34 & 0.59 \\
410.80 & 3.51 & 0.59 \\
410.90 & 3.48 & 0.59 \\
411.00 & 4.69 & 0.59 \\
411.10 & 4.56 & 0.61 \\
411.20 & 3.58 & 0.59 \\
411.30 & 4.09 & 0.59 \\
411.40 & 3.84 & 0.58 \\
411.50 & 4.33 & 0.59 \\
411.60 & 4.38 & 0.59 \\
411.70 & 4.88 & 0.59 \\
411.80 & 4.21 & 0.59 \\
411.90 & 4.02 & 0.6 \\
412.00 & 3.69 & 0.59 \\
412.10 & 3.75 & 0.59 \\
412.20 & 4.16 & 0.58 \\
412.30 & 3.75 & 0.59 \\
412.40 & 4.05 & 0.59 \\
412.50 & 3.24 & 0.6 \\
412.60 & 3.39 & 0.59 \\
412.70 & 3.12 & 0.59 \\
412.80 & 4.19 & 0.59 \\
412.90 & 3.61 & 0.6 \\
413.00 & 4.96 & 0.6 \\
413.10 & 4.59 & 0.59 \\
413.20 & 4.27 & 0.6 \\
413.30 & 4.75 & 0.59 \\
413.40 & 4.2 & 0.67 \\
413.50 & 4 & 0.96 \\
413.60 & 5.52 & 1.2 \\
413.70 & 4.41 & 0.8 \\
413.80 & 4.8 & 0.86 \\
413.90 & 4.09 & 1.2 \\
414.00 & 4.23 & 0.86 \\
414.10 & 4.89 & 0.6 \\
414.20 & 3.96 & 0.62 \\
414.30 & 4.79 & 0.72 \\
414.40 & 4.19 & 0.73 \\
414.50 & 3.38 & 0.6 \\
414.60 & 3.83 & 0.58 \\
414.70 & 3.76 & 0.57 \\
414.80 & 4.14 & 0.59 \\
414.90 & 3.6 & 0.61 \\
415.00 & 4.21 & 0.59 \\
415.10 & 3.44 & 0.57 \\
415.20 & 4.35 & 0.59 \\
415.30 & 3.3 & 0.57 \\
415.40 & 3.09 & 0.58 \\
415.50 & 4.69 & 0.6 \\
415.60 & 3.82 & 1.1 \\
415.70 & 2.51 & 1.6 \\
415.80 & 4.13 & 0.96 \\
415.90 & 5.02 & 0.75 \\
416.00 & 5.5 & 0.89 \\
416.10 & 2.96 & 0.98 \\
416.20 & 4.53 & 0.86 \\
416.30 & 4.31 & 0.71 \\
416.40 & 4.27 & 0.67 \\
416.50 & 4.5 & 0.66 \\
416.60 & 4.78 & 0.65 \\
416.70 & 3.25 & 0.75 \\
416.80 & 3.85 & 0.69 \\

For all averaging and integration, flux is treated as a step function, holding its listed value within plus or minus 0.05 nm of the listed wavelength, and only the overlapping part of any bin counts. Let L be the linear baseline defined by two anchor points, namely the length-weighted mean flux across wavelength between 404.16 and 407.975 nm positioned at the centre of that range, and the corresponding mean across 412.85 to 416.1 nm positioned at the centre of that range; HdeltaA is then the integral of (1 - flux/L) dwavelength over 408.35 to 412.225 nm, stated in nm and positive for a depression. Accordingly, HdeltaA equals 0.02 nm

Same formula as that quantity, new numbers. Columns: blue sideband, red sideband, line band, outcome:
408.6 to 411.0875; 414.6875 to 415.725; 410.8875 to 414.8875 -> -0.28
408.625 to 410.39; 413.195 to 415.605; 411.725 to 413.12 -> 0.06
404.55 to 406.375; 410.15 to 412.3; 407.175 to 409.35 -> -0.03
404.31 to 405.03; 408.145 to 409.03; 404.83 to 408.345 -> 0.31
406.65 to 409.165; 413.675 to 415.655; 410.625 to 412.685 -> 0.07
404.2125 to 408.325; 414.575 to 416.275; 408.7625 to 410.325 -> 0.02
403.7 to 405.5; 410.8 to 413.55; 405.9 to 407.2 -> 0.04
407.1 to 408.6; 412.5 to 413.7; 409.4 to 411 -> 0.15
